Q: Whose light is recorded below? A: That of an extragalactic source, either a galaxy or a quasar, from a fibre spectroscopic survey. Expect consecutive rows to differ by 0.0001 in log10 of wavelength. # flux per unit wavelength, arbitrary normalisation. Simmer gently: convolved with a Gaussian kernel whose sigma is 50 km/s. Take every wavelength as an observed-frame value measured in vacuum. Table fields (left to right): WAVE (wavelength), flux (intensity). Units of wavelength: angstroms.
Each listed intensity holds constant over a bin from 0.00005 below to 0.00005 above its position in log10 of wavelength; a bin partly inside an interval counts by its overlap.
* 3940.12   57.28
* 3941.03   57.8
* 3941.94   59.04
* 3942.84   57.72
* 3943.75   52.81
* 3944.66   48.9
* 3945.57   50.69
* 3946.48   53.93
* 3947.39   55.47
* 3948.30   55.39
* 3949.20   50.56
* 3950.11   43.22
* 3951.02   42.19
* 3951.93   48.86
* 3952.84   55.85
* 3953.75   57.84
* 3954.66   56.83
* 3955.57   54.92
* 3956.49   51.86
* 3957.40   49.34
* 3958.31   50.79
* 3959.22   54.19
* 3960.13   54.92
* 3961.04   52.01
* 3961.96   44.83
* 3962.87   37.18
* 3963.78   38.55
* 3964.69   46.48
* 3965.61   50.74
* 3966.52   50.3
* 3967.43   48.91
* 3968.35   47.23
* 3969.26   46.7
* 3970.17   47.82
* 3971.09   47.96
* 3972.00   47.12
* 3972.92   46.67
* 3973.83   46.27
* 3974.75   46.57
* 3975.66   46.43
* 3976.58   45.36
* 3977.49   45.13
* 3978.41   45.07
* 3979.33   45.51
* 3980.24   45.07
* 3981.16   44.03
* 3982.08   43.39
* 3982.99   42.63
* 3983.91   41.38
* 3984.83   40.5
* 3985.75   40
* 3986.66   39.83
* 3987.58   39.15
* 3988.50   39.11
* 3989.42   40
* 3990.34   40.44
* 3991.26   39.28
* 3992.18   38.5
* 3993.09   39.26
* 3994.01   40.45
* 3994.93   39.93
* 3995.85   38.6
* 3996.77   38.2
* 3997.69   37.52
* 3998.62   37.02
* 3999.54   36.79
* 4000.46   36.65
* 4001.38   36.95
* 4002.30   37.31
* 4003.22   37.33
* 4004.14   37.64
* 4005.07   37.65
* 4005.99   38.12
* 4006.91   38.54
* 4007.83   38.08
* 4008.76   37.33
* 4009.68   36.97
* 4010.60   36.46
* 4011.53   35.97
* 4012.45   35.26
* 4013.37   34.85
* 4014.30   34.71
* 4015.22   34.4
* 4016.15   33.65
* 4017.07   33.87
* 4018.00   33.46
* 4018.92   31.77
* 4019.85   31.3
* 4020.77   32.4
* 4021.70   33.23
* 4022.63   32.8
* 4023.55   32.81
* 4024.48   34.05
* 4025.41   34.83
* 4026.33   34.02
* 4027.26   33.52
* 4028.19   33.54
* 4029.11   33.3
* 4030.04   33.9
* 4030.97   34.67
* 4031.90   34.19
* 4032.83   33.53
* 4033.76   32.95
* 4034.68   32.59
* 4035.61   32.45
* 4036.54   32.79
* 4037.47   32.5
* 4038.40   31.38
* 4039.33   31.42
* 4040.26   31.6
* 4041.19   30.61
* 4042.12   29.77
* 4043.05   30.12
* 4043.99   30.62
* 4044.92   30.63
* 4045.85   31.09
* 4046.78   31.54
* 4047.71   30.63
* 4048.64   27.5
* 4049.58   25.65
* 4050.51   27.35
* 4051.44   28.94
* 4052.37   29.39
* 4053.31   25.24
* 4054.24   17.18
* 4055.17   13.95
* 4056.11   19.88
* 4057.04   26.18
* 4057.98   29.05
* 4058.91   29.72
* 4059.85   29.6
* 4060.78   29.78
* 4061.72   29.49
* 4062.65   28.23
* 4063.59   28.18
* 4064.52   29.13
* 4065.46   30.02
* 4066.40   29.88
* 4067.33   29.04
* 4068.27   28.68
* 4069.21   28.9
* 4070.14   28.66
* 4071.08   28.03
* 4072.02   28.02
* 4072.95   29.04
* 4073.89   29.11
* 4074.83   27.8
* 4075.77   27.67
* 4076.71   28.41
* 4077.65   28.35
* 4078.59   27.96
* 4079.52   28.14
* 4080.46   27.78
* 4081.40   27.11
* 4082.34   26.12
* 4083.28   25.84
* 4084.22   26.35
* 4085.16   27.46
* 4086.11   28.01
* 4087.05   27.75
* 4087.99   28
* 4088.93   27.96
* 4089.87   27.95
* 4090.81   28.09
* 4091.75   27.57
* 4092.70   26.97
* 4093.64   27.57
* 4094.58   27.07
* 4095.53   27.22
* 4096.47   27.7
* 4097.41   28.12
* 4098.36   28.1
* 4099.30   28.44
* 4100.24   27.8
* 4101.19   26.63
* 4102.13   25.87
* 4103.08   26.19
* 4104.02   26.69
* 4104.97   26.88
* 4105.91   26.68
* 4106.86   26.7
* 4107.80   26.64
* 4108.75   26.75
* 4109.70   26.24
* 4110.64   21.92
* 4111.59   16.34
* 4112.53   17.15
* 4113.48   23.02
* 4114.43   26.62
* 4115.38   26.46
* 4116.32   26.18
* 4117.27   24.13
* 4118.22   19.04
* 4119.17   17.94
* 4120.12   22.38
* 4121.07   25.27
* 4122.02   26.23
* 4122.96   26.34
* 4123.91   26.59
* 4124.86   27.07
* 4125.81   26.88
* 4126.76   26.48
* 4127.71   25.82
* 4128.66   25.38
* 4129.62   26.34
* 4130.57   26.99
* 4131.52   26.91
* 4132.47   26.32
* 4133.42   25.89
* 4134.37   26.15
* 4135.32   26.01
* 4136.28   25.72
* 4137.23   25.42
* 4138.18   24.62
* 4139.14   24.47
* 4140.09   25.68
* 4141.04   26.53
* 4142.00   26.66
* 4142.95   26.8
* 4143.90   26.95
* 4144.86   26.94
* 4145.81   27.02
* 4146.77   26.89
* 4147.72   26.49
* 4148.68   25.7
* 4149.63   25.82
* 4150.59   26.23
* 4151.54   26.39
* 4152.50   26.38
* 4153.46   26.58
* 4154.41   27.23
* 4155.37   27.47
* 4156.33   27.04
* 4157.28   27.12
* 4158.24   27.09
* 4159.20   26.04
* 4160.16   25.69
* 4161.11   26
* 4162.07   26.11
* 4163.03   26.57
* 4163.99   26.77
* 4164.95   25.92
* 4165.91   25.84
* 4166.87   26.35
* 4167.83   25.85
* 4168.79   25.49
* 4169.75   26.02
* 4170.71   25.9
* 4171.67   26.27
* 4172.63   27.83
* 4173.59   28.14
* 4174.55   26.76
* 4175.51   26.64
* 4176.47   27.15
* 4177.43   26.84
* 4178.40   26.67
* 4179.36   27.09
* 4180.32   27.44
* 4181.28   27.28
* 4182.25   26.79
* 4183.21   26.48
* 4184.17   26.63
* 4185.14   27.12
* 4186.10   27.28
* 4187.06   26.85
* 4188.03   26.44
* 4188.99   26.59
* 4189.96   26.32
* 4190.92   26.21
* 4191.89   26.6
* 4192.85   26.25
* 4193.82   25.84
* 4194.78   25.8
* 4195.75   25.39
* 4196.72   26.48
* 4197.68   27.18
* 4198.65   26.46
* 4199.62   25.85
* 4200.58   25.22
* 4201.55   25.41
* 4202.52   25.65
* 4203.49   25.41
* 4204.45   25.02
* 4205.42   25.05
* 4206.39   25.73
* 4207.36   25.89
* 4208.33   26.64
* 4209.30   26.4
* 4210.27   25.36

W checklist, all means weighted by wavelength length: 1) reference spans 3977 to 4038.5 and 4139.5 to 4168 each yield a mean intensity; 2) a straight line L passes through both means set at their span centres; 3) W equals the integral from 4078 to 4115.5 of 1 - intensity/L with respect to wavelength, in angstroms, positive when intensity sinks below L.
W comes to 5.05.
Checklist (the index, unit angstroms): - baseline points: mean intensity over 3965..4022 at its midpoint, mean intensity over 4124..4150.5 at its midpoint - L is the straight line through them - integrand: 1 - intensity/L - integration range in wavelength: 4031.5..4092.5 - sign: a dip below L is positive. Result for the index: 8.96 angstroms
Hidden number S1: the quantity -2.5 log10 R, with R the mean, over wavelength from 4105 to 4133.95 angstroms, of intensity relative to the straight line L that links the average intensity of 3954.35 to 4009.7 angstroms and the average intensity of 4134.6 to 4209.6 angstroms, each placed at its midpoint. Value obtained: 0.24 mag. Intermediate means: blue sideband 43.3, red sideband 26.3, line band 24.8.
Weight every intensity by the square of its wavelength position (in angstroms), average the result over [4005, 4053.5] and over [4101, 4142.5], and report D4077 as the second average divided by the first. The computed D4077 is 0.80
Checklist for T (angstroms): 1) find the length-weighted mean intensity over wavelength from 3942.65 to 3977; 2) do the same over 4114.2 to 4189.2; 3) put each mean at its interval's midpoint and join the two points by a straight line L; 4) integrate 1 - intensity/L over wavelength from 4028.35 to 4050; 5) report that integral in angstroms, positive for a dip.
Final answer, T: 4.5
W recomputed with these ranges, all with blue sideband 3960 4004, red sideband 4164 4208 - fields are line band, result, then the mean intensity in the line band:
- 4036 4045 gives 1.62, 31.2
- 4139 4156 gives 1.69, 26.5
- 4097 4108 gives 1.99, 27.1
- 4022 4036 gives 1.94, 33.6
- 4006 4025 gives 2.55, 34.7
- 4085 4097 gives 2.23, 27.6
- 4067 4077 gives 1.98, 28.5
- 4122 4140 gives 2.74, 26.1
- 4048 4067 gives 5.11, 26.8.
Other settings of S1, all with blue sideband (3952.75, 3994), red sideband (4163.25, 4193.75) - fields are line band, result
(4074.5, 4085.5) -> 0.29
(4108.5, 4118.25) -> 0.37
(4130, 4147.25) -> 0.16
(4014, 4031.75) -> 0.23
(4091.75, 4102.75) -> 0.24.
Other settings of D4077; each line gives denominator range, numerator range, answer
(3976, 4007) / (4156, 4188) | 0.73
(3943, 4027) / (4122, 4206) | 0.68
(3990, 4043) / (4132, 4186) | 0.81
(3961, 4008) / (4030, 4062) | 0.72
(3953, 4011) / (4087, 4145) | 0.64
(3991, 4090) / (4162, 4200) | 0.90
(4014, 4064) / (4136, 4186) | 0.92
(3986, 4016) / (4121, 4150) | 0.74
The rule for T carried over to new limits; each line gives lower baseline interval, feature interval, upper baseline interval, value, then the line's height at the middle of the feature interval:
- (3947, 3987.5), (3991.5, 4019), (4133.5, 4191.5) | 4.14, 43.4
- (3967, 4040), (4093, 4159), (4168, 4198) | 9.60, 30.3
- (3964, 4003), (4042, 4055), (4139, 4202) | 3.21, 37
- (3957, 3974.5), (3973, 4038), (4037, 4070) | 2.42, 39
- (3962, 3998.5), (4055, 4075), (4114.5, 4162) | 3.48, 33.9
